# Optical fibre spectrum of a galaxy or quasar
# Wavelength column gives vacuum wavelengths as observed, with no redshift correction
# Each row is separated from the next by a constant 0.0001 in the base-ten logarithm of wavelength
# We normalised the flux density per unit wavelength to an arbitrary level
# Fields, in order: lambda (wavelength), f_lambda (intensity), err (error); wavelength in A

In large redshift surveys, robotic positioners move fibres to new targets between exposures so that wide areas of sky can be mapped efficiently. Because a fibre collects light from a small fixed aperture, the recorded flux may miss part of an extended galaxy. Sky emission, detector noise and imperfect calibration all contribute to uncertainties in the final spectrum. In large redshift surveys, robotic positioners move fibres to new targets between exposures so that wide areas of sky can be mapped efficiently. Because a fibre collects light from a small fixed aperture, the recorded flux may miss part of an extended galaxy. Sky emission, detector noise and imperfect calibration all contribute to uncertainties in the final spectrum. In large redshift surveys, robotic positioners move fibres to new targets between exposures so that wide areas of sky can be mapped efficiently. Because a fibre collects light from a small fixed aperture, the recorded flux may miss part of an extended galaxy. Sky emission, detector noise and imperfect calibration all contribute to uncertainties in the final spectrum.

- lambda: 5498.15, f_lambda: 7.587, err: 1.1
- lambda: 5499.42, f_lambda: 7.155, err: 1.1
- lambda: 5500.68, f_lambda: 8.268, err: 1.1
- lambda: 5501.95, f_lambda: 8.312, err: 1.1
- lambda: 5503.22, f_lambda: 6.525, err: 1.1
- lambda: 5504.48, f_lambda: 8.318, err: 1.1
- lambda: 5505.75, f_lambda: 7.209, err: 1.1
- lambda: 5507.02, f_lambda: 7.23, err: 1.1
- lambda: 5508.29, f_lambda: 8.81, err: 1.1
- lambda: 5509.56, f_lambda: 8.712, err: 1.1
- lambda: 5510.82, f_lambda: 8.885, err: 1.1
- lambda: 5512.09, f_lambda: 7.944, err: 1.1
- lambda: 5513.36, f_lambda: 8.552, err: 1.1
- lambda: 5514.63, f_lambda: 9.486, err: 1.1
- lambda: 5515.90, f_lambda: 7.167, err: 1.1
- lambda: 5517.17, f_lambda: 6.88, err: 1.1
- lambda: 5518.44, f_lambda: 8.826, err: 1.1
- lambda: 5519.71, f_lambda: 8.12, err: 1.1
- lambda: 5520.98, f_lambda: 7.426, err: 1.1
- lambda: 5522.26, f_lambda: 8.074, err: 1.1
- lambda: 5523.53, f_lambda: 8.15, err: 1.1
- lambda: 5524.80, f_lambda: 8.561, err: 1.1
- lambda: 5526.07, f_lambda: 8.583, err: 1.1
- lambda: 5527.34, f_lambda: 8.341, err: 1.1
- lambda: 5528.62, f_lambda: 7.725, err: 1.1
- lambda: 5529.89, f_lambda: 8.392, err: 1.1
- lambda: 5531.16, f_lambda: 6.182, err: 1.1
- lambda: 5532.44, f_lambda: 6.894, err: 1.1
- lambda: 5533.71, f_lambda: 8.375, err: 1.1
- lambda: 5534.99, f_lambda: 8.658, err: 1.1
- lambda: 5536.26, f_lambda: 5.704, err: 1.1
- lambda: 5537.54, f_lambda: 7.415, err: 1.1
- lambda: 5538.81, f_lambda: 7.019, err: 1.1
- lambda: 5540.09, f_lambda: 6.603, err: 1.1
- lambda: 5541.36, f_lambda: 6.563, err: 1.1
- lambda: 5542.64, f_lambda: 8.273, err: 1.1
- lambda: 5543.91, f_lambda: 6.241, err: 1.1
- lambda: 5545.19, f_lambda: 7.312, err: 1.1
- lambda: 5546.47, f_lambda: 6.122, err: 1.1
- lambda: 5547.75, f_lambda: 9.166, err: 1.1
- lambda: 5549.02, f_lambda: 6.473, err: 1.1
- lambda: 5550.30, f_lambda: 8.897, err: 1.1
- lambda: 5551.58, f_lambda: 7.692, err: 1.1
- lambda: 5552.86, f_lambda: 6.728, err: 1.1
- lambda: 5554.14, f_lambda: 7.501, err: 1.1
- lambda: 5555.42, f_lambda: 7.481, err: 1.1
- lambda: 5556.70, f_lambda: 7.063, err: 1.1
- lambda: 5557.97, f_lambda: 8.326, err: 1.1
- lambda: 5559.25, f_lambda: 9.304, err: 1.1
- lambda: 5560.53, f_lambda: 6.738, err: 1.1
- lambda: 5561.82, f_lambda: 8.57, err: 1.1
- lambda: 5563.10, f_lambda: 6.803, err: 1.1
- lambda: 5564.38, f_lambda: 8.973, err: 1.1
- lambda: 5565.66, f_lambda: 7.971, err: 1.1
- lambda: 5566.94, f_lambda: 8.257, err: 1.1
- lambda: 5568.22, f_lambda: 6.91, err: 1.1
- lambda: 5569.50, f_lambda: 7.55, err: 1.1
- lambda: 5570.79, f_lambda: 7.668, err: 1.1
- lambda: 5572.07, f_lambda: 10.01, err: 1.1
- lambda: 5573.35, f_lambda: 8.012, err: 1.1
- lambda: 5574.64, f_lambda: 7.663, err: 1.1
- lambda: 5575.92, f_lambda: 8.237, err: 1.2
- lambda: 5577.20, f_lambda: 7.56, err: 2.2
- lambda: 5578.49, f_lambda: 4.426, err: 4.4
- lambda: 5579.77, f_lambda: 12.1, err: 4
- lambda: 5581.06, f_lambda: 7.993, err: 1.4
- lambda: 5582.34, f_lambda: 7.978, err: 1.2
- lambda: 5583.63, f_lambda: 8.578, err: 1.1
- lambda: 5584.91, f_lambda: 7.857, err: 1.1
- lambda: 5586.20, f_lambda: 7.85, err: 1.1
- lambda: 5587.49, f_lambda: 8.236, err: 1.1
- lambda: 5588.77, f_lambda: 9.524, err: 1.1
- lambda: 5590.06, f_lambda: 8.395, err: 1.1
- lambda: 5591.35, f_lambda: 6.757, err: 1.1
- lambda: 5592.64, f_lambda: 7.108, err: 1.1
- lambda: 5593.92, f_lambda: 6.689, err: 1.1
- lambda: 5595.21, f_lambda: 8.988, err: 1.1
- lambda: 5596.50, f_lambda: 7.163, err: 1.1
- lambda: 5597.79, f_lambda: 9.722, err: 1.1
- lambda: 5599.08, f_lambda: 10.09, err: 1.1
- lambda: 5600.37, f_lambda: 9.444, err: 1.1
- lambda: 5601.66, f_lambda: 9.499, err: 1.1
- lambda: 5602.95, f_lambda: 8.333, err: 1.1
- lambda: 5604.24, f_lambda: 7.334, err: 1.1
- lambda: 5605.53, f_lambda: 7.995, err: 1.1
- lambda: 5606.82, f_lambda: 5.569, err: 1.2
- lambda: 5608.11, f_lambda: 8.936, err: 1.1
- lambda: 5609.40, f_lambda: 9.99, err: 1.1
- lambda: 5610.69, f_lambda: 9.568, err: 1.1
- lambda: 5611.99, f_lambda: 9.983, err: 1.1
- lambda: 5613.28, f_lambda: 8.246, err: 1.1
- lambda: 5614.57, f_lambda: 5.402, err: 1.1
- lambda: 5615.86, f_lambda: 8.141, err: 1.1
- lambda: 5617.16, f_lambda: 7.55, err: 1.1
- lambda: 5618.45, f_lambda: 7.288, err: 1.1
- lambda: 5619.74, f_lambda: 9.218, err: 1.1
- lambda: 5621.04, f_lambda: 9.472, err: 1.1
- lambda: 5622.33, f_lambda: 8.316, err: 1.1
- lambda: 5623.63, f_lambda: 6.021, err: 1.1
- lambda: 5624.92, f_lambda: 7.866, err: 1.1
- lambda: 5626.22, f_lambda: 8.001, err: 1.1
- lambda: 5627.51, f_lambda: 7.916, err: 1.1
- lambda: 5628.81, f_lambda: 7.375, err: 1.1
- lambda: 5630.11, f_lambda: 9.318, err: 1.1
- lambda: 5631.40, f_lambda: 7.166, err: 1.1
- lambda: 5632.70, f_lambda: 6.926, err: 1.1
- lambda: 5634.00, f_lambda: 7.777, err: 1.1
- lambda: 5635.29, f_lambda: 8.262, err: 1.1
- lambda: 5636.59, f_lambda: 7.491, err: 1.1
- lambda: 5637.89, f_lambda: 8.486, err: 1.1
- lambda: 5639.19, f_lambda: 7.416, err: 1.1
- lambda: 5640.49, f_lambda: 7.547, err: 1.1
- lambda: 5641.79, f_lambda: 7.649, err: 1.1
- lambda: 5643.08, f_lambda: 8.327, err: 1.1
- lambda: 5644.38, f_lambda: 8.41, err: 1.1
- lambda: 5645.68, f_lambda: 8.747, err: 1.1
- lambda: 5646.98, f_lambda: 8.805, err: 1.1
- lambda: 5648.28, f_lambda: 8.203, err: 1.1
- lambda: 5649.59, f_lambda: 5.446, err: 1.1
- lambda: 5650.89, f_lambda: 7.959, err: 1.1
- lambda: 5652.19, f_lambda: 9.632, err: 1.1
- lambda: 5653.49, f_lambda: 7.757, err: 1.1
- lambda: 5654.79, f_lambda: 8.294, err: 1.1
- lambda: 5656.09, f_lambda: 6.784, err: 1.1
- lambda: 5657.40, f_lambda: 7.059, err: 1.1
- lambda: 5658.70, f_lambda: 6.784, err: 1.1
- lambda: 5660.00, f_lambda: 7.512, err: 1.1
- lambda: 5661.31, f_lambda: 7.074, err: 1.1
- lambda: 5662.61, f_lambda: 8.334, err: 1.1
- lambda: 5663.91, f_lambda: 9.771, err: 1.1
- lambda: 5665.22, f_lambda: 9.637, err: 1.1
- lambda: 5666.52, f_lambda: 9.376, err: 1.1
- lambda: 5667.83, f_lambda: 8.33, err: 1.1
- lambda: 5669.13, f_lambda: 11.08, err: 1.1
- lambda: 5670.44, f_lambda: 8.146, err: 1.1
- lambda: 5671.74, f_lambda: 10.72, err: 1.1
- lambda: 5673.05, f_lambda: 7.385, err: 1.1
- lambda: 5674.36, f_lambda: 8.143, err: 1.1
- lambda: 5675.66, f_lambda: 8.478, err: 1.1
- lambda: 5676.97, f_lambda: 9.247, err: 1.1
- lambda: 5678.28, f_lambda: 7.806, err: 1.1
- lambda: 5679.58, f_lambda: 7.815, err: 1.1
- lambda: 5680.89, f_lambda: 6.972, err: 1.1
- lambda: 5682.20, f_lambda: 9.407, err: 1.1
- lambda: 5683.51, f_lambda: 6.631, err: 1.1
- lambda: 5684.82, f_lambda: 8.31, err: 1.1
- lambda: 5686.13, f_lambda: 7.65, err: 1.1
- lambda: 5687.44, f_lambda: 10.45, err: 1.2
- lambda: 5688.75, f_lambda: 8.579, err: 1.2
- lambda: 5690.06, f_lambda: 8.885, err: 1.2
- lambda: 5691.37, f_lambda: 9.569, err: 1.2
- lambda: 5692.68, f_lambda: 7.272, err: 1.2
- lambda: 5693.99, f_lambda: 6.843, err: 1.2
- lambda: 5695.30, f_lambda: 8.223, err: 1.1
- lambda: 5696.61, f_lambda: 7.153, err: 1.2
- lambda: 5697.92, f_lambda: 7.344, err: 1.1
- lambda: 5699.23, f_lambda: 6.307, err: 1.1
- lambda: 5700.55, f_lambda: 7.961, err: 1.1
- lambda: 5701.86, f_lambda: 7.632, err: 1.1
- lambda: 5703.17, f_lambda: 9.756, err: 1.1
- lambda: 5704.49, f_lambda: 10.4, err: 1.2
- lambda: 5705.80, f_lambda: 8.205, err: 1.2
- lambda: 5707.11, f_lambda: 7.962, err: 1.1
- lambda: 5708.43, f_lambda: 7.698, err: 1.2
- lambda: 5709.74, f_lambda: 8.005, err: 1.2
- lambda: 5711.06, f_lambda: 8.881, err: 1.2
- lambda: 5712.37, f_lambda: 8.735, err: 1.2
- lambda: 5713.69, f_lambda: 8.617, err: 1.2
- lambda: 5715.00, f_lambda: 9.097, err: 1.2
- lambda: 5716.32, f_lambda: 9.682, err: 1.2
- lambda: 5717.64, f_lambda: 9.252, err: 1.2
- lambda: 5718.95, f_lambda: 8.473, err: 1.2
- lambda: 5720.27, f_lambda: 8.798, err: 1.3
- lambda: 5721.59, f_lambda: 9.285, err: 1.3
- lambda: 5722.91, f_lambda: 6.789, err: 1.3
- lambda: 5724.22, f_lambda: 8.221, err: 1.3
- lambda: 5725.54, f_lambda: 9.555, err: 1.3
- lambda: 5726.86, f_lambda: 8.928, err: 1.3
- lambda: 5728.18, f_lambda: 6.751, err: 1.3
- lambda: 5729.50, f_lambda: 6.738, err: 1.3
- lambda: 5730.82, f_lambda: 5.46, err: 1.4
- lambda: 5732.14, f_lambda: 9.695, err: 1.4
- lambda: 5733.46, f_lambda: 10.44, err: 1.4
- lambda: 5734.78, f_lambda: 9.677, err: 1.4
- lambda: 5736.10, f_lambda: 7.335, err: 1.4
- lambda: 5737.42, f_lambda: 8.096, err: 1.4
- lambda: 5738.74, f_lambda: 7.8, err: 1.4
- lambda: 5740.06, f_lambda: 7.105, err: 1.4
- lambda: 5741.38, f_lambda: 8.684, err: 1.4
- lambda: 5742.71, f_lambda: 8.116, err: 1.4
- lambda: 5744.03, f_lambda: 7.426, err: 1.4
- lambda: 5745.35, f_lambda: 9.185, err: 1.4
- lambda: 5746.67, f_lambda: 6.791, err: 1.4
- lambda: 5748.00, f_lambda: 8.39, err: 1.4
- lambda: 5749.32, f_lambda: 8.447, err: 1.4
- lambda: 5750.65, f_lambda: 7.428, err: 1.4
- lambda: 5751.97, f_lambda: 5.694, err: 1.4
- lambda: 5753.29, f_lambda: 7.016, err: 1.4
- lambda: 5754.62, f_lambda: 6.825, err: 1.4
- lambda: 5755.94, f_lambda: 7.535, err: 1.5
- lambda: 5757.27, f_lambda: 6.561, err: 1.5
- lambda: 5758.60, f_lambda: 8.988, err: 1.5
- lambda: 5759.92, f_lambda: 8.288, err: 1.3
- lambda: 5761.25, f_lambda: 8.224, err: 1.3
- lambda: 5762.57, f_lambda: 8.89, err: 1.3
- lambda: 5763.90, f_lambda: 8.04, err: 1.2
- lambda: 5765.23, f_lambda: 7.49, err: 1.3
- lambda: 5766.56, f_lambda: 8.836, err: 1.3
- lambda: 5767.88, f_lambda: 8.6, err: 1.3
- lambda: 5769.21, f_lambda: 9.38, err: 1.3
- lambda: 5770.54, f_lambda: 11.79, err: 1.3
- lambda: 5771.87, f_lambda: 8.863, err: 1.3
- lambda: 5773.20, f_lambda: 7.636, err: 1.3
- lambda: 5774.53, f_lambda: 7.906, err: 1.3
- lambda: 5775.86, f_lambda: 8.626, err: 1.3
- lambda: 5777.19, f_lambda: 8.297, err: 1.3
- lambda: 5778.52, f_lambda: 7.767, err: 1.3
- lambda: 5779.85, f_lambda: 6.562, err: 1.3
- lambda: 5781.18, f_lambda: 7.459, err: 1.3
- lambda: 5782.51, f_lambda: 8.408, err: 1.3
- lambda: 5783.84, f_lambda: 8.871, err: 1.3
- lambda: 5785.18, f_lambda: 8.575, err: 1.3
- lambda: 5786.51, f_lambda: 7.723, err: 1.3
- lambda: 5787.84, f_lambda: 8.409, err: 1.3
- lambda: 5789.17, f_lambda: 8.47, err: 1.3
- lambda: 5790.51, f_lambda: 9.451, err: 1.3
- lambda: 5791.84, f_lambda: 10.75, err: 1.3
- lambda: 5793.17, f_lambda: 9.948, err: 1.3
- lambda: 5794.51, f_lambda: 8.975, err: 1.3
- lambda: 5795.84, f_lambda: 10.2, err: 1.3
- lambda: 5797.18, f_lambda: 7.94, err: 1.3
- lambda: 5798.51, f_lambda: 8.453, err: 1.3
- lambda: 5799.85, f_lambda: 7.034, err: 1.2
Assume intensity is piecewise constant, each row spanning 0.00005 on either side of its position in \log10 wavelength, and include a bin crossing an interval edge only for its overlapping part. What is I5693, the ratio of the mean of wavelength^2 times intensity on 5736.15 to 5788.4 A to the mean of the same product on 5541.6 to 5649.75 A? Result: 1.07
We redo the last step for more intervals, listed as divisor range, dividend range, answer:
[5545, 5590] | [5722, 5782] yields 1.08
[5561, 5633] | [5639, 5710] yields 1.04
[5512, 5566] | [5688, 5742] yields 1.15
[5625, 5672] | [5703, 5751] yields 1.06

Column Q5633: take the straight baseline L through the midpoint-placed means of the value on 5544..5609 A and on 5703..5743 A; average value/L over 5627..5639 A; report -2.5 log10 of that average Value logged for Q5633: 0.04 mag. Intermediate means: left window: 7.98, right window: 8.44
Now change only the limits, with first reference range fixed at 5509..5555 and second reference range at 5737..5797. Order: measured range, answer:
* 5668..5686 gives -0.05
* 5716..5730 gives -0.03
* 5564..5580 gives -0.03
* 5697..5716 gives -0.03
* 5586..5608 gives -0.04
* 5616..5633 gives 0.00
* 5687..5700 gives 0.01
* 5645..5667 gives -0.01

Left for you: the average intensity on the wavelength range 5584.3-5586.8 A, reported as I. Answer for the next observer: 7.84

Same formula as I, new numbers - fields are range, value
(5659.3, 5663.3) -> 7.66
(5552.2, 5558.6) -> 7.43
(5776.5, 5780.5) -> 7.55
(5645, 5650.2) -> 7.81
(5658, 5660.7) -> 7.14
